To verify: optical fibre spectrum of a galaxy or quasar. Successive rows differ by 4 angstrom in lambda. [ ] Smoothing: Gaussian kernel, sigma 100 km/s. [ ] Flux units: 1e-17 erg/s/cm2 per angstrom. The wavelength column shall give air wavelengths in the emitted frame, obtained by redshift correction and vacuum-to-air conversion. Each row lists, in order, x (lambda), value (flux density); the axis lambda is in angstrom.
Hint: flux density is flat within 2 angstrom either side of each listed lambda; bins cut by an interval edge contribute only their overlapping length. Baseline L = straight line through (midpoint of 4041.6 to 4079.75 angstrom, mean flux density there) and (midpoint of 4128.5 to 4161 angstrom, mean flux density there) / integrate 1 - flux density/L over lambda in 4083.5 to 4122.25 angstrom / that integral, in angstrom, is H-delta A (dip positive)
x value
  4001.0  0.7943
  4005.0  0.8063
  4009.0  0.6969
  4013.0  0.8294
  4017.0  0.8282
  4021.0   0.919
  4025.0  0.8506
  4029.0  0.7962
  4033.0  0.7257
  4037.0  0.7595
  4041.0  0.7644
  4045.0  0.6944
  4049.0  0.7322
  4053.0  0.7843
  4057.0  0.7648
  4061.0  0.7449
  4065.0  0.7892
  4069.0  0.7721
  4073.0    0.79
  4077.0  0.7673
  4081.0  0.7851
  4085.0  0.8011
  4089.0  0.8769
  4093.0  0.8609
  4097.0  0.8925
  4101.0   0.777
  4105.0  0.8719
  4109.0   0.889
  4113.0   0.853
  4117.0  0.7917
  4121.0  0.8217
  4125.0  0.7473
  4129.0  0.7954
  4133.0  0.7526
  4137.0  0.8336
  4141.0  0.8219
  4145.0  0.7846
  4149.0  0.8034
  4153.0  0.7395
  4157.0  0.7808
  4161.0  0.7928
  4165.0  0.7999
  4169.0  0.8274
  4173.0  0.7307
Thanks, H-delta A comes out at -3.5 angstrom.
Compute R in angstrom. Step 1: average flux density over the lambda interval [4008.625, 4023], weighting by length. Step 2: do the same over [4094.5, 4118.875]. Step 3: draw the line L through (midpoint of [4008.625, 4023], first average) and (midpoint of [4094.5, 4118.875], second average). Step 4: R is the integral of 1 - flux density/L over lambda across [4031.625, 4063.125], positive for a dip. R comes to 3.40 angstrom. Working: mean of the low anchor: 0.832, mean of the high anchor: 0.846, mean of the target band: 0.747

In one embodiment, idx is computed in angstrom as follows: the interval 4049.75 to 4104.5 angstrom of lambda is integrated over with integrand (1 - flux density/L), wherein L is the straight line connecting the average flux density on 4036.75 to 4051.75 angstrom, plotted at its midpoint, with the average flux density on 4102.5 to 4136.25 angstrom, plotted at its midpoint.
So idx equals -2.1 angstrom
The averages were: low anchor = 0.737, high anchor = 0.815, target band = 0.801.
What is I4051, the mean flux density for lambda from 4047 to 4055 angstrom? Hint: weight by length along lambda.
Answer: 0.758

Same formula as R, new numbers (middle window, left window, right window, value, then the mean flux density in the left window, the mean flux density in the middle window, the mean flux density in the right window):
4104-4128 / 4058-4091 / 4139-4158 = -1.16 angstrom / 0.79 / 0.826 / 0.786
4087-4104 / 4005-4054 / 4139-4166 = -1.45 angstrom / 0.783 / 0.853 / 0.789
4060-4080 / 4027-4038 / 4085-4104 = 0.95 angstrom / 0.761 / 0.775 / 0.848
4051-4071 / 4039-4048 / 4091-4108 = -0.08 angstrom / 0.73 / 0.771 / 0.853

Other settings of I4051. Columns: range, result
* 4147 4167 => 0.783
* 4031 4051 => 0.735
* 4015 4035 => 0.824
